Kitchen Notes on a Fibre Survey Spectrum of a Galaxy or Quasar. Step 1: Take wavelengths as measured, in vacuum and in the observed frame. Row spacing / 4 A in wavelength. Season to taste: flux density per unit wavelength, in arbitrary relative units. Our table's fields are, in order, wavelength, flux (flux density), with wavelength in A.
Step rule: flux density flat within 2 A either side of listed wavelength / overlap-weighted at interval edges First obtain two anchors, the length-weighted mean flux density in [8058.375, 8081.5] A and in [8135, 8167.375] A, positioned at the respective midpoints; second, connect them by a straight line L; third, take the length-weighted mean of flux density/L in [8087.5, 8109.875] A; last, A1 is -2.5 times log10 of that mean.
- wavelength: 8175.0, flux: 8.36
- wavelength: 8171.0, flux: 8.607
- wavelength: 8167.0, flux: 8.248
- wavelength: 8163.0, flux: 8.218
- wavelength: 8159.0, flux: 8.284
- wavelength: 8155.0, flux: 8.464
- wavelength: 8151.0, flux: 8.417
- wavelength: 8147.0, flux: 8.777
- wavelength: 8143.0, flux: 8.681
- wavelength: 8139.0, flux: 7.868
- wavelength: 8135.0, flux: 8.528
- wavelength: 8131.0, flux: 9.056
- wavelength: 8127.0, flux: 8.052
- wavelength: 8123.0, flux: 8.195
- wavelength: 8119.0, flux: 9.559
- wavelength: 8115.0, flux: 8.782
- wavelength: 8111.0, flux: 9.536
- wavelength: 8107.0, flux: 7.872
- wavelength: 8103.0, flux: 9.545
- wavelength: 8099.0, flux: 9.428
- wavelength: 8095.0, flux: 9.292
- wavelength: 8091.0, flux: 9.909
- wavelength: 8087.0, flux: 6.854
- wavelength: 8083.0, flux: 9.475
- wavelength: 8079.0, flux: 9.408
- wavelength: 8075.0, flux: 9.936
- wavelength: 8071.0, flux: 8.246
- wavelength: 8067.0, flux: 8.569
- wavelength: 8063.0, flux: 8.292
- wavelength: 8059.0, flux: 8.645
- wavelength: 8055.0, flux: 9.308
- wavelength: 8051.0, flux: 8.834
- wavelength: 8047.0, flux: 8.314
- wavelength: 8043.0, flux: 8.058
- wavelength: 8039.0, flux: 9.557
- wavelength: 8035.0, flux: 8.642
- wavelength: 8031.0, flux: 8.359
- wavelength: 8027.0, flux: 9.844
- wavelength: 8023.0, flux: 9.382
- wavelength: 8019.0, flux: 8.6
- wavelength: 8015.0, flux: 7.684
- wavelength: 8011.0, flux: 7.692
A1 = -0.04 mag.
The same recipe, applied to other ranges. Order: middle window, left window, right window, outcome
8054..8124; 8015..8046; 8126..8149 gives -0.04 mag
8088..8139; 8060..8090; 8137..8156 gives -0.04 mag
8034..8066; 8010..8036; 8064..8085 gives 0.02 mag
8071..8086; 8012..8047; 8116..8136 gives -0.07 mag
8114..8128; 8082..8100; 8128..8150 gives 0.00 mag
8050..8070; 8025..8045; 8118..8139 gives 0.01 mag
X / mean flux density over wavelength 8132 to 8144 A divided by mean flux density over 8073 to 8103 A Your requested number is 0.91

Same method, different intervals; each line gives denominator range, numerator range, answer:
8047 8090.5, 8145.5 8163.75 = 0.96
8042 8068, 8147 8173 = 0.98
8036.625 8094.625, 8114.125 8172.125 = 0.96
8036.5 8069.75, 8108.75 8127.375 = 1.02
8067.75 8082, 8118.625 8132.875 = 0.94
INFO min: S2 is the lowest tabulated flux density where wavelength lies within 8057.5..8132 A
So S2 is 6.854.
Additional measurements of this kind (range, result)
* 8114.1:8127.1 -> 8.052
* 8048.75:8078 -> 8.246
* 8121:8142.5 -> 7.868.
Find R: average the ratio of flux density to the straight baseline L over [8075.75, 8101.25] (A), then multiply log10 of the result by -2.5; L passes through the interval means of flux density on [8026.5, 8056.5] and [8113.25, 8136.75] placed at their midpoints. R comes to -0.04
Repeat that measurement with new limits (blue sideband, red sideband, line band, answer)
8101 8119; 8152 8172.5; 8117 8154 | 0.015 mag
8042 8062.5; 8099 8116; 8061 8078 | -0.006 mag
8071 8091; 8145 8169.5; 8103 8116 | -0.013 mag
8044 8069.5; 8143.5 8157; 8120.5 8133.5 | 0.013 mag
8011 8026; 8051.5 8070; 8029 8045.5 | -0.006 mag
